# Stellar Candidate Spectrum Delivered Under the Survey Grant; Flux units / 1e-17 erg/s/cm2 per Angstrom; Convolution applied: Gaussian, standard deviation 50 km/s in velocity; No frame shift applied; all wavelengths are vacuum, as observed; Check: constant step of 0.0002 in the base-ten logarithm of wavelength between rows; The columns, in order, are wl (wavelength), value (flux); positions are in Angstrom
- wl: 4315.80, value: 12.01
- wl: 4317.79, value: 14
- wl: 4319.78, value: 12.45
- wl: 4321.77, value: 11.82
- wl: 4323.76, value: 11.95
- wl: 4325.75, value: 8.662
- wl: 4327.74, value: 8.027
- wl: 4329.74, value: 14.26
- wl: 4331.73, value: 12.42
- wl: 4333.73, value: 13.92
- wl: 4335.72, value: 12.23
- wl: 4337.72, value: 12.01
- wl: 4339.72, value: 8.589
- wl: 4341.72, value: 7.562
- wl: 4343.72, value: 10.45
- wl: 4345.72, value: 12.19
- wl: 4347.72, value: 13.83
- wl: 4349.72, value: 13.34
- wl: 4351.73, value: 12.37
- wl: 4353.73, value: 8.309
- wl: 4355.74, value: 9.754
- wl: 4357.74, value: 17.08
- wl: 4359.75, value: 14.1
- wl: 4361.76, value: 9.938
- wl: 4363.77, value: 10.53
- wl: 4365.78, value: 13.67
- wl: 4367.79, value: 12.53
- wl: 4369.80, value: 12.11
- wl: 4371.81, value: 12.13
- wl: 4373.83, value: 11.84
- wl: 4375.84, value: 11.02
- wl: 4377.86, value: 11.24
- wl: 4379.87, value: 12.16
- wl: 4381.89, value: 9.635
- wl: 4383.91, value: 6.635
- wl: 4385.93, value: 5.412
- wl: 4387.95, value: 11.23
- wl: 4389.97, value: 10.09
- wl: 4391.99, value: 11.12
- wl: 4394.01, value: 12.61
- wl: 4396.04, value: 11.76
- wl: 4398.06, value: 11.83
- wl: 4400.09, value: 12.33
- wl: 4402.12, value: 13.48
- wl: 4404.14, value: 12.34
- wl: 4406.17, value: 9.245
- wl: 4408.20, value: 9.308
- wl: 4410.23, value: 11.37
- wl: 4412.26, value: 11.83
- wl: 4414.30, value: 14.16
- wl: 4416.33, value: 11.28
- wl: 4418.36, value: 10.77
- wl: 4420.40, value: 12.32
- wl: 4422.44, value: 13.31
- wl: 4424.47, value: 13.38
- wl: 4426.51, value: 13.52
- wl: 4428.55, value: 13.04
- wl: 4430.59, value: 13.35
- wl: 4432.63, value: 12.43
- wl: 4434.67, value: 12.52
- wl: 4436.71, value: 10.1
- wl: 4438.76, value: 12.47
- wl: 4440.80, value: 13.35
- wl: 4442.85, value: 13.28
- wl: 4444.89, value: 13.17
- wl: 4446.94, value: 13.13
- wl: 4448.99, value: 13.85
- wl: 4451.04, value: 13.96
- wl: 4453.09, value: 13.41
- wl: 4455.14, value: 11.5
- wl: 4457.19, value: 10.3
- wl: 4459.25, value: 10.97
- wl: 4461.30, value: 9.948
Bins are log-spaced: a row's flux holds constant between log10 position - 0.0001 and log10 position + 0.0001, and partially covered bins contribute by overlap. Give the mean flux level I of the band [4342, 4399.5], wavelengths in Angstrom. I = 11.3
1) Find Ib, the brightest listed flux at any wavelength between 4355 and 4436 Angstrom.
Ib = 17.08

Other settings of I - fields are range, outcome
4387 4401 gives 11.6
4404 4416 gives 11.3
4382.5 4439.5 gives 11.5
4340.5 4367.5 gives 11.8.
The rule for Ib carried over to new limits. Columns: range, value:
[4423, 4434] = 13.52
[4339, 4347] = 12.19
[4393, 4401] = 12.61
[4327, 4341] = 14.26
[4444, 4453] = 13.96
